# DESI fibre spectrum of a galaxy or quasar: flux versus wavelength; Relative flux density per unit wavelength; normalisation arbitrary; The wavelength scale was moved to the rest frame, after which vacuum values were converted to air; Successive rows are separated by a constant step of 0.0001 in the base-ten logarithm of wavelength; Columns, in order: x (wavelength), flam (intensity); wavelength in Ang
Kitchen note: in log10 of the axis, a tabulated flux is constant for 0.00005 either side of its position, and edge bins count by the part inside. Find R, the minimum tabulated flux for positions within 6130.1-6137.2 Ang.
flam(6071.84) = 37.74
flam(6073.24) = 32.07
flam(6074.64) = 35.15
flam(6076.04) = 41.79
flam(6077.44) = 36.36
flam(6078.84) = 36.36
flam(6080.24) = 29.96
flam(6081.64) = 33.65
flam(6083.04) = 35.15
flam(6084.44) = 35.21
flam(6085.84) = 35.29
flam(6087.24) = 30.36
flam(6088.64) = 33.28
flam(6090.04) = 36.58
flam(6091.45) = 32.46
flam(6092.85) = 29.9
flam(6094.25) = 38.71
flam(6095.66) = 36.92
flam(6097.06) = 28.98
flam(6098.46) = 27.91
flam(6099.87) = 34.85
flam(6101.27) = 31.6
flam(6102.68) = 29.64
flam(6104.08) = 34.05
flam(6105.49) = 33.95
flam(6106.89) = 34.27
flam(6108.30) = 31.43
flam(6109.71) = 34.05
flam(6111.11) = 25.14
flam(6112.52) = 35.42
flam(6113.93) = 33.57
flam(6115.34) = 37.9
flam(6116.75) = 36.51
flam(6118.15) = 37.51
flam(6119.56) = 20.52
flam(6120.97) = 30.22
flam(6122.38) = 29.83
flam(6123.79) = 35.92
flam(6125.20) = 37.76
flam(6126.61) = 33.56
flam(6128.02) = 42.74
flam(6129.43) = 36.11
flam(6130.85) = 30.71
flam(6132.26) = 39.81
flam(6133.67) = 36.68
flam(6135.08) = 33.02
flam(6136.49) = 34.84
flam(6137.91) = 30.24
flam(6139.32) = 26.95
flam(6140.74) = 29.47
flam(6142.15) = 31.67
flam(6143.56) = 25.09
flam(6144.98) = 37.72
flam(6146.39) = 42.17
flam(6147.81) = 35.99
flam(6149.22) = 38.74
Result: 30.71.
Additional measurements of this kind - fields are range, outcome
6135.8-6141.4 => 26.95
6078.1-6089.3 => 29.96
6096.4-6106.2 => 27.91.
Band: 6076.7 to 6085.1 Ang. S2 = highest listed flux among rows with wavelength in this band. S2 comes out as 36.36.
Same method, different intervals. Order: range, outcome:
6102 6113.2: 35.42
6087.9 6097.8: 38.71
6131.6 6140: 39.81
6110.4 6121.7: 37.9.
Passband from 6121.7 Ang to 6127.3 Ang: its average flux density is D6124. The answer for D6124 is 34.3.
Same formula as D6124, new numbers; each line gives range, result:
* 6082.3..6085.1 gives 35.2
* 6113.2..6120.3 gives 33.2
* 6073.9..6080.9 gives 35.9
